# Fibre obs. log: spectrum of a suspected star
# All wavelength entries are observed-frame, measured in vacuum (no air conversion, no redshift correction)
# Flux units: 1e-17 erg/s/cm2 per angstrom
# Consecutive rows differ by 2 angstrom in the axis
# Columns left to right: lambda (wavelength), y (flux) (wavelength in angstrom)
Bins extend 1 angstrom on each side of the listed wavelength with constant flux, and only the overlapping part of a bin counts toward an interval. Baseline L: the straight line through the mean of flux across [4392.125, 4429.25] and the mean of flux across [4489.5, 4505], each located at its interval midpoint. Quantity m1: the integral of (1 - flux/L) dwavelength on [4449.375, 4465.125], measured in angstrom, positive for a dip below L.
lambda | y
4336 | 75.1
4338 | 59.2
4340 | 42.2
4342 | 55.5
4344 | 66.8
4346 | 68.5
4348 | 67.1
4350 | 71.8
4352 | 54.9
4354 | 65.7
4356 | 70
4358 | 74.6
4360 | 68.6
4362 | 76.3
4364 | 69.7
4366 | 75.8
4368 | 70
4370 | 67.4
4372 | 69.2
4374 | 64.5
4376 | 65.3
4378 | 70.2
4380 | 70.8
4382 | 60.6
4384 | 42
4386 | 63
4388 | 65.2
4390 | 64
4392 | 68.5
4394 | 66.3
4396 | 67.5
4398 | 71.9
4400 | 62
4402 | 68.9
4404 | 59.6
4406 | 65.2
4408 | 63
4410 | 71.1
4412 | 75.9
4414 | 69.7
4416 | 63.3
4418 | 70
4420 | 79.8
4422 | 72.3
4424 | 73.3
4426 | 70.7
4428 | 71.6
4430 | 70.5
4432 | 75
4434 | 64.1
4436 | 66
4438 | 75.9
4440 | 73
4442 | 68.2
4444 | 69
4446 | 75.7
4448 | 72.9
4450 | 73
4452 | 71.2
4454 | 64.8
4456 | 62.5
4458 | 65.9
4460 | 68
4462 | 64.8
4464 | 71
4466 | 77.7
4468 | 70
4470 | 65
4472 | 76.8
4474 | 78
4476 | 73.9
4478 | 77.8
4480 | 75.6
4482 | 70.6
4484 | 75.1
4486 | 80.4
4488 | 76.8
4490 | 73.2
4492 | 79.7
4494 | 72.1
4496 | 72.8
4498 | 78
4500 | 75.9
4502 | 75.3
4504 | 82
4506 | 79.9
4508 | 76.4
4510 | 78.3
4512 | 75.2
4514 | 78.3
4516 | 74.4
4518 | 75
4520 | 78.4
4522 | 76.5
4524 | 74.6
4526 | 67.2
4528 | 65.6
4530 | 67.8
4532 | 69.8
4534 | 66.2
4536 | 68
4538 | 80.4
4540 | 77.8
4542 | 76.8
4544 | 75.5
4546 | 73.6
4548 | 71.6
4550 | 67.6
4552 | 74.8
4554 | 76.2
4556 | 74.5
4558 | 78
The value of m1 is 1.1 angstrom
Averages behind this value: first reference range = 69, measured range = 67.6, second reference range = 76.2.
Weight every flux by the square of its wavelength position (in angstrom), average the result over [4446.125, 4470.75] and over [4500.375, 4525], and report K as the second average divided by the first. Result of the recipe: 1.14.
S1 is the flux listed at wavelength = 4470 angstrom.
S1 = 65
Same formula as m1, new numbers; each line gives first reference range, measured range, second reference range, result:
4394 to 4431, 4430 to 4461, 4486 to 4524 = 0.9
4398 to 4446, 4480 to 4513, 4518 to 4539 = -2.5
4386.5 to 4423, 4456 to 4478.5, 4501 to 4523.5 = 0.7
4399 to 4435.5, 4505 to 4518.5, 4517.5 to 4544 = -0.9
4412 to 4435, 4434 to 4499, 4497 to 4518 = 1.8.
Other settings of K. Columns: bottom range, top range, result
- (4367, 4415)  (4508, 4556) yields 1.19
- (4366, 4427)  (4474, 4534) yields 1.17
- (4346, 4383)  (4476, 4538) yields 1.16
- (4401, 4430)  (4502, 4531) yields 1.13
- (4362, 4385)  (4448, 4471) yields 1.08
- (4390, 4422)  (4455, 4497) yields 1.10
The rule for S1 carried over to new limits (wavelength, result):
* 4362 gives 76.3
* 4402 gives 68.9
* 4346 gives 68.5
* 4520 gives 78.4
